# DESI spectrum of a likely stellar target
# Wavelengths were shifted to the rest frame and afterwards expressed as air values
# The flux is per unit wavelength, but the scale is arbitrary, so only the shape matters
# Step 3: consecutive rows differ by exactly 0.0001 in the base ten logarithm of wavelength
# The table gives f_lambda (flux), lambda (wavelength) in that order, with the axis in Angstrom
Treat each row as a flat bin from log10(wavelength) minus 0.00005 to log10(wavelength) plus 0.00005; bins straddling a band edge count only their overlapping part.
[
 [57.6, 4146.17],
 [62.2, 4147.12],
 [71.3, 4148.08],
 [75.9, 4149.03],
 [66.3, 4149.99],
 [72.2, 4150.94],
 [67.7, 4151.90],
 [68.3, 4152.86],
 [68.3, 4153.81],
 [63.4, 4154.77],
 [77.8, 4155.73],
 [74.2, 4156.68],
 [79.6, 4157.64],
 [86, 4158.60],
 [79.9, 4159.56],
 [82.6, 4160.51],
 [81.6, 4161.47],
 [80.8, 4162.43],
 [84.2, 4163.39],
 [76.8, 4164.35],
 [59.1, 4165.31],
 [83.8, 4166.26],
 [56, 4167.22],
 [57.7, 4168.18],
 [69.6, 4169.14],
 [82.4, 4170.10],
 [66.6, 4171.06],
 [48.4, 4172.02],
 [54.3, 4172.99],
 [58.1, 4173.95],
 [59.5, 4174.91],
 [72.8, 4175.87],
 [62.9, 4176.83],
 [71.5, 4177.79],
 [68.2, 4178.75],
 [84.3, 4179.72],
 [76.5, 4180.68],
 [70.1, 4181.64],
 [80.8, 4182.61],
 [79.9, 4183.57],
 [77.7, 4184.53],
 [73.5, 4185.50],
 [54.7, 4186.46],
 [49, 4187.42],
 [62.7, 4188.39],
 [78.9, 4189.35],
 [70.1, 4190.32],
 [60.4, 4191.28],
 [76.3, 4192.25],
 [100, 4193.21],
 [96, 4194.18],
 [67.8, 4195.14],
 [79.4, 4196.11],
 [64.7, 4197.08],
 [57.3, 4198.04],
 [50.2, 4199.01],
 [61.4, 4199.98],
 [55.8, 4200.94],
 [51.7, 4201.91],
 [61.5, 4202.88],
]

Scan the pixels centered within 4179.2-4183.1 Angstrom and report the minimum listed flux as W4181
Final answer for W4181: 70.1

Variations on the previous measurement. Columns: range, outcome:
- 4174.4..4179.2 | 59.5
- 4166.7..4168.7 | 56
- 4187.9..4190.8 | 62.7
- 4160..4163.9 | 80.8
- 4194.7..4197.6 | 64.7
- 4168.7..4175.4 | 48.4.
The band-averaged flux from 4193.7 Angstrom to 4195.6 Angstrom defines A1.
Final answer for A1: 82.3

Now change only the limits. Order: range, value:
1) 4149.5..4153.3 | 68.5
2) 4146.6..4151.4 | 69.5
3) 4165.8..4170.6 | 69.8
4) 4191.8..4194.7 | 90.8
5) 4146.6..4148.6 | 66.9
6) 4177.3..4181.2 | 75.1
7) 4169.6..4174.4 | 61.9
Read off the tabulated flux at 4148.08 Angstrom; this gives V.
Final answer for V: 71.3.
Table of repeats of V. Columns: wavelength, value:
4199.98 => 61.4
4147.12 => 62.2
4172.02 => 48.4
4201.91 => 51.7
